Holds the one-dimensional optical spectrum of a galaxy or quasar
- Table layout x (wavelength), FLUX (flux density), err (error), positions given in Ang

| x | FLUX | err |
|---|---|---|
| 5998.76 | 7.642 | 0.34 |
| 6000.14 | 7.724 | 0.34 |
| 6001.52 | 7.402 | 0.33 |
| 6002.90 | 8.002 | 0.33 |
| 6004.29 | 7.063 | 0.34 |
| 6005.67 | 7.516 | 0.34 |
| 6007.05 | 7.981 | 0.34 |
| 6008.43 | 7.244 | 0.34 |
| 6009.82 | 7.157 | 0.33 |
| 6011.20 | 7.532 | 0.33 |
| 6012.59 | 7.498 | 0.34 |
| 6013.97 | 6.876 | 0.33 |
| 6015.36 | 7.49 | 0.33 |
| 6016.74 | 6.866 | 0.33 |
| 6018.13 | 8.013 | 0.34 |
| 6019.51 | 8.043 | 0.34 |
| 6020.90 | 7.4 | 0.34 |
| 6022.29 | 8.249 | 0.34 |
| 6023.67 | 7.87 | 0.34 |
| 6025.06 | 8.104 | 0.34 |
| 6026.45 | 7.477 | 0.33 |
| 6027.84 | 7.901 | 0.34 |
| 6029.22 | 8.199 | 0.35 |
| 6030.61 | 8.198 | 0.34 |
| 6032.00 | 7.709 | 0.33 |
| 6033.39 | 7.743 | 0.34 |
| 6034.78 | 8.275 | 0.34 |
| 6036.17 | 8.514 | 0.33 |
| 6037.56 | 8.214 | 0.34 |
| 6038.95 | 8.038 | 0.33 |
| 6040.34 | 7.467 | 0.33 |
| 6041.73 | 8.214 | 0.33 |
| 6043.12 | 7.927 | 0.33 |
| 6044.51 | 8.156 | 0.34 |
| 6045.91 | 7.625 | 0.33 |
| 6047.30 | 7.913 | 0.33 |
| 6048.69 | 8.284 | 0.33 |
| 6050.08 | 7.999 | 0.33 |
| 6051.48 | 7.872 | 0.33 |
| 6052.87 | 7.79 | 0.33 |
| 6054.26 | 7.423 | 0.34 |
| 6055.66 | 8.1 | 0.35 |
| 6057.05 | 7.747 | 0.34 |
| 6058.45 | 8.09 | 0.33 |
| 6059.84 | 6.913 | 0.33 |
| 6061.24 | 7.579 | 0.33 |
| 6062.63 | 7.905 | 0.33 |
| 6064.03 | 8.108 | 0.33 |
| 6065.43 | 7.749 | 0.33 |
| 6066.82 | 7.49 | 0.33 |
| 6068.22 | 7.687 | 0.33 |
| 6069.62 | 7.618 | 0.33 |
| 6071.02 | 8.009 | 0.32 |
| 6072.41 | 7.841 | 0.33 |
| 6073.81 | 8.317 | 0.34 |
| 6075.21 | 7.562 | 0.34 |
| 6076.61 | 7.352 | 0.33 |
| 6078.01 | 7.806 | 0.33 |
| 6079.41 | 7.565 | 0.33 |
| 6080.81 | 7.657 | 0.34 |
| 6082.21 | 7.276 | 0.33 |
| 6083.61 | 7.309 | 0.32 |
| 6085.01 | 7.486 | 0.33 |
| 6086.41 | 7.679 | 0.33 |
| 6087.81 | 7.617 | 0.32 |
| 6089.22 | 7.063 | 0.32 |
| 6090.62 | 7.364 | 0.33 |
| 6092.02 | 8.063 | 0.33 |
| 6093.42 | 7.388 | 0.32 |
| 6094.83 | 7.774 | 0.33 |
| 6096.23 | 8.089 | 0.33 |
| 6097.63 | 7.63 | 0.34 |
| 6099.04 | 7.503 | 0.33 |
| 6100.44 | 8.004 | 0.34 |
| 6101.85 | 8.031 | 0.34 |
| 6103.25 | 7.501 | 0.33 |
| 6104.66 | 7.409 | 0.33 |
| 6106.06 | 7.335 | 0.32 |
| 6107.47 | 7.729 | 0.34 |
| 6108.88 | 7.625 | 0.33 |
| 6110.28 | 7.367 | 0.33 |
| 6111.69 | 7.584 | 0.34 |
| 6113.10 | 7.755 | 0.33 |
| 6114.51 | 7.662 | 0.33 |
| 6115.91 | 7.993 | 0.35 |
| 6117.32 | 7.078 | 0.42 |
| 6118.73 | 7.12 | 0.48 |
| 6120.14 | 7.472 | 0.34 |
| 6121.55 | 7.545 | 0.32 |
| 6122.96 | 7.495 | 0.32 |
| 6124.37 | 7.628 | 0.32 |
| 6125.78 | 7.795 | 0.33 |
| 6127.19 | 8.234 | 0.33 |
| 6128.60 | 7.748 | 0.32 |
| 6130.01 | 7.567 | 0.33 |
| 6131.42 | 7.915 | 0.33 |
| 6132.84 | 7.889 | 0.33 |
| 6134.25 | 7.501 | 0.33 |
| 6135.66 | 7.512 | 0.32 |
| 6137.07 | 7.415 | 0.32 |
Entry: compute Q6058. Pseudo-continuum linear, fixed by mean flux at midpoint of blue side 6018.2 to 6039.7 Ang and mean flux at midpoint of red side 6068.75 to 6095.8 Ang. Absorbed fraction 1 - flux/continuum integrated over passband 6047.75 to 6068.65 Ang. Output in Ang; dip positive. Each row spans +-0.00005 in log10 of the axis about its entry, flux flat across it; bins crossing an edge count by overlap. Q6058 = 0.02 Ang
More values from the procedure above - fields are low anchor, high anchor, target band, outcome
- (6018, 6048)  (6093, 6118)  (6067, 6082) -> 0.1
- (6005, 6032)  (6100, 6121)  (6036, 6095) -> -1.0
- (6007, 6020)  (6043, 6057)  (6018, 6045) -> -1.1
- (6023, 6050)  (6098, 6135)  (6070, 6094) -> 0.5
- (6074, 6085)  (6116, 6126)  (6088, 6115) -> -0.5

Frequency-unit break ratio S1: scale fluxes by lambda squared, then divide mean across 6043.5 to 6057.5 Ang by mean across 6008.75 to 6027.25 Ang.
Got 1.05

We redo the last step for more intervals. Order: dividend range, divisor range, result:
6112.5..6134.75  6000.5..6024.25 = 1.05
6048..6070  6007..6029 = 1.04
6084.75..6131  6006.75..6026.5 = 1.04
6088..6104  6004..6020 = 1.06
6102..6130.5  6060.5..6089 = 1.00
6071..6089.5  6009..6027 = 1.02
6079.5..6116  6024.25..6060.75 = 0.98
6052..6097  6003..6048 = 1.00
